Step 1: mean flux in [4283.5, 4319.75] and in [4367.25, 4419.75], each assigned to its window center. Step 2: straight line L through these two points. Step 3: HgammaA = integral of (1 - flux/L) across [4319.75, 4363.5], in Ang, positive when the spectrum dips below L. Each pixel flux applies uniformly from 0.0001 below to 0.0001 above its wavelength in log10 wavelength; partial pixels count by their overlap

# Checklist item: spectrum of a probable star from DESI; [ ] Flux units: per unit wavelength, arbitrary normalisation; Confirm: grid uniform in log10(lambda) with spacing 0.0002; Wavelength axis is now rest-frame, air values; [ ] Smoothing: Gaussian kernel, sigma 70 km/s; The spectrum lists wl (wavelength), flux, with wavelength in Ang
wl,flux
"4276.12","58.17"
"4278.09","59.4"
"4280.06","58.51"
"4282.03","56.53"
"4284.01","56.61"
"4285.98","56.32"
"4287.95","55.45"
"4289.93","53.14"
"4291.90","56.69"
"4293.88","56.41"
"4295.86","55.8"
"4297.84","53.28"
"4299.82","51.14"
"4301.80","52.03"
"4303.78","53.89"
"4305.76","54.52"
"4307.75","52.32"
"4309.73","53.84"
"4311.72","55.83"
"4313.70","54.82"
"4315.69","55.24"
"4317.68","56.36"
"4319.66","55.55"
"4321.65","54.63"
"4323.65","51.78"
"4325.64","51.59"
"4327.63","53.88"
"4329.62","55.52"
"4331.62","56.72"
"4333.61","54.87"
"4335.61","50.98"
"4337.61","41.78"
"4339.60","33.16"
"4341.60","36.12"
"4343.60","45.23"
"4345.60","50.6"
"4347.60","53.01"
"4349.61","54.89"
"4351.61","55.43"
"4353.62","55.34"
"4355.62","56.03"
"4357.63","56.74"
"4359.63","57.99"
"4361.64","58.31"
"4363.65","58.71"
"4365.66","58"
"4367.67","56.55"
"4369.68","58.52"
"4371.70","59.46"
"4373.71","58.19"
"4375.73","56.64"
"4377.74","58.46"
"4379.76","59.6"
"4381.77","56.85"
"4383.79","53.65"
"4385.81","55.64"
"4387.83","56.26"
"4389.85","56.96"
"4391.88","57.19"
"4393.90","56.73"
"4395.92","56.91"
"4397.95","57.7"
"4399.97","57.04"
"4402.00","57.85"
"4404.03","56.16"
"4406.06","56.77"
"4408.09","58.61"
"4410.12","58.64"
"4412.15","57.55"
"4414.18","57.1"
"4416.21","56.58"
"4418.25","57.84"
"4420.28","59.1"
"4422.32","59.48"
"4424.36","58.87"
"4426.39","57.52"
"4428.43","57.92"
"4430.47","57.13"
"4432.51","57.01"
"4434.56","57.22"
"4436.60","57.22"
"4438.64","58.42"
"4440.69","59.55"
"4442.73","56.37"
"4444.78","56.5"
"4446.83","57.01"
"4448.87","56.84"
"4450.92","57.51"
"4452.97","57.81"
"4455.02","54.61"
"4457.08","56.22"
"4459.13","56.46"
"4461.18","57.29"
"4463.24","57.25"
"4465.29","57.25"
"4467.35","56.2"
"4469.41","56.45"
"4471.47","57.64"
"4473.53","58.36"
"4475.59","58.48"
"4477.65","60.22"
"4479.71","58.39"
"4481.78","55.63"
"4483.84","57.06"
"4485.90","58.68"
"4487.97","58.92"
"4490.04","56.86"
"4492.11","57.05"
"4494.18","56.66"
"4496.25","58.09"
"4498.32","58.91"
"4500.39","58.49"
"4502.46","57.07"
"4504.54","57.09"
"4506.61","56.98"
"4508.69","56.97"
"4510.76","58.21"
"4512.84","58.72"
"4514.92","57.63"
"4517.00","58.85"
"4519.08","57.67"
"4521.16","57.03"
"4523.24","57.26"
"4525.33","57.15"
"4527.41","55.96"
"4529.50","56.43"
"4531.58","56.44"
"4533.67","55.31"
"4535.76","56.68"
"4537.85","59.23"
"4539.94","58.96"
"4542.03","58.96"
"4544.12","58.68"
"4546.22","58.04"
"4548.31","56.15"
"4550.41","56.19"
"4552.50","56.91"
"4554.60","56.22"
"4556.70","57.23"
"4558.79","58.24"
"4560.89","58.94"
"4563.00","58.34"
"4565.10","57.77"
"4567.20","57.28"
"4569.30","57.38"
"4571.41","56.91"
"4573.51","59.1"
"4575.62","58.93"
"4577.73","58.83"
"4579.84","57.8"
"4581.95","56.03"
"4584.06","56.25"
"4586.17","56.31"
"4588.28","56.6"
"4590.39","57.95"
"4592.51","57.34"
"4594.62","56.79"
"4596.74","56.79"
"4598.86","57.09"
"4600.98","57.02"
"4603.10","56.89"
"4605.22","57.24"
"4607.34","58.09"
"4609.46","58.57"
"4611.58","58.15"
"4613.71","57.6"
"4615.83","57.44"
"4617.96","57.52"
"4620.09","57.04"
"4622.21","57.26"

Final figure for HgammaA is 3.1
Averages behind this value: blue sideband 54.7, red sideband 57.3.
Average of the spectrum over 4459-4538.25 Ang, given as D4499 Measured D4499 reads 57.5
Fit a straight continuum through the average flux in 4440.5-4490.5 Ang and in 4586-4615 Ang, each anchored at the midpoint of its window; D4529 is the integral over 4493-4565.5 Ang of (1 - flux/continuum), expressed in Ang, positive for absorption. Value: -0.2 Ang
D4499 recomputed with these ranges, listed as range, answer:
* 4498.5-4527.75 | 57.6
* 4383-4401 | 56.5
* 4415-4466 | 57.4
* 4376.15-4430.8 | 57.4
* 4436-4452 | 57.5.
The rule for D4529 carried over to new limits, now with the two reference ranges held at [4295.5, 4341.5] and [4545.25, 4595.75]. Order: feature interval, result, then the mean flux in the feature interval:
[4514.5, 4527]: -0.3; 57.5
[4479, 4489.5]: -0.4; 57.7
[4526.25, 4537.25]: 0.1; 56.3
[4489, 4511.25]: -0.6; 57.5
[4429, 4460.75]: -1.3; 57.1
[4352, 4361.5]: -0.6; 56.6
